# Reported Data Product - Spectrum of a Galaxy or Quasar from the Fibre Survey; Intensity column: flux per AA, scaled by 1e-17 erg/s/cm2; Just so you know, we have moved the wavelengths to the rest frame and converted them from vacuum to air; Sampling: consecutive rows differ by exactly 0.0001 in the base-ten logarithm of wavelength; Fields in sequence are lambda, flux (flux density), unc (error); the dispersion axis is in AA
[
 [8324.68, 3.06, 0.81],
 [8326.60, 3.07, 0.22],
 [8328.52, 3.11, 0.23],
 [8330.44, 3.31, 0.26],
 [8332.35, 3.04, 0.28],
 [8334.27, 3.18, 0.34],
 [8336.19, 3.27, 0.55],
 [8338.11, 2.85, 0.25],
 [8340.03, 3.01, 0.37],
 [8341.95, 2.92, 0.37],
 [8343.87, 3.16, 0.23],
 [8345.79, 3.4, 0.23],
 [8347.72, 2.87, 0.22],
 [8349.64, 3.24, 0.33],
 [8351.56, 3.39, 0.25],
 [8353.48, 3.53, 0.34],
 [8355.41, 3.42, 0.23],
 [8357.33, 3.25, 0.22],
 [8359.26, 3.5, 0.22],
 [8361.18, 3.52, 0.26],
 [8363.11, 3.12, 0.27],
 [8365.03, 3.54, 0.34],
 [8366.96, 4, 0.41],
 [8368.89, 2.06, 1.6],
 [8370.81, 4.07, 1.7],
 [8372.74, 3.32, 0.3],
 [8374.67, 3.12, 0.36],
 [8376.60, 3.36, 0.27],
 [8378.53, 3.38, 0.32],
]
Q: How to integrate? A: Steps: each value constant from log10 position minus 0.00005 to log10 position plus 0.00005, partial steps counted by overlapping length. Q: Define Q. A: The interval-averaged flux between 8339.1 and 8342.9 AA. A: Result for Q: 2.97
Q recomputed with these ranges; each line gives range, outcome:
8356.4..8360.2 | 3.37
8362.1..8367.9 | 3.55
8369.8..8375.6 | 3.49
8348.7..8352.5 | 3.32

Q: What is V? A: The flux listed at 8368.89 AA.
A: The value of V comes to 2.06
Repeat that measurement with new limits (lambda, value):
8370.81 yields 4.07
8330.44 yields 3.31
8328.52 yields 3.11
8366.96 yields 4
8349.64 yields 3.24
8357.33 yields 3.25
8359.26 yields 3.5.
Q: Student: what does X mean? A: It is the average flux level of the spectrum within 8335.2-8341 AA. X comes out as 3.04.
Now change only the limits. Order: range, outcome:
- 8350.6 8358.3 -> 3.4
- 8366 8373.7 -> 3.36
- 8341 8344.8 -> 3.04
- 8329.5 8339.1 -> 3.13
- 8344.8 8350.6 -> 3.17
